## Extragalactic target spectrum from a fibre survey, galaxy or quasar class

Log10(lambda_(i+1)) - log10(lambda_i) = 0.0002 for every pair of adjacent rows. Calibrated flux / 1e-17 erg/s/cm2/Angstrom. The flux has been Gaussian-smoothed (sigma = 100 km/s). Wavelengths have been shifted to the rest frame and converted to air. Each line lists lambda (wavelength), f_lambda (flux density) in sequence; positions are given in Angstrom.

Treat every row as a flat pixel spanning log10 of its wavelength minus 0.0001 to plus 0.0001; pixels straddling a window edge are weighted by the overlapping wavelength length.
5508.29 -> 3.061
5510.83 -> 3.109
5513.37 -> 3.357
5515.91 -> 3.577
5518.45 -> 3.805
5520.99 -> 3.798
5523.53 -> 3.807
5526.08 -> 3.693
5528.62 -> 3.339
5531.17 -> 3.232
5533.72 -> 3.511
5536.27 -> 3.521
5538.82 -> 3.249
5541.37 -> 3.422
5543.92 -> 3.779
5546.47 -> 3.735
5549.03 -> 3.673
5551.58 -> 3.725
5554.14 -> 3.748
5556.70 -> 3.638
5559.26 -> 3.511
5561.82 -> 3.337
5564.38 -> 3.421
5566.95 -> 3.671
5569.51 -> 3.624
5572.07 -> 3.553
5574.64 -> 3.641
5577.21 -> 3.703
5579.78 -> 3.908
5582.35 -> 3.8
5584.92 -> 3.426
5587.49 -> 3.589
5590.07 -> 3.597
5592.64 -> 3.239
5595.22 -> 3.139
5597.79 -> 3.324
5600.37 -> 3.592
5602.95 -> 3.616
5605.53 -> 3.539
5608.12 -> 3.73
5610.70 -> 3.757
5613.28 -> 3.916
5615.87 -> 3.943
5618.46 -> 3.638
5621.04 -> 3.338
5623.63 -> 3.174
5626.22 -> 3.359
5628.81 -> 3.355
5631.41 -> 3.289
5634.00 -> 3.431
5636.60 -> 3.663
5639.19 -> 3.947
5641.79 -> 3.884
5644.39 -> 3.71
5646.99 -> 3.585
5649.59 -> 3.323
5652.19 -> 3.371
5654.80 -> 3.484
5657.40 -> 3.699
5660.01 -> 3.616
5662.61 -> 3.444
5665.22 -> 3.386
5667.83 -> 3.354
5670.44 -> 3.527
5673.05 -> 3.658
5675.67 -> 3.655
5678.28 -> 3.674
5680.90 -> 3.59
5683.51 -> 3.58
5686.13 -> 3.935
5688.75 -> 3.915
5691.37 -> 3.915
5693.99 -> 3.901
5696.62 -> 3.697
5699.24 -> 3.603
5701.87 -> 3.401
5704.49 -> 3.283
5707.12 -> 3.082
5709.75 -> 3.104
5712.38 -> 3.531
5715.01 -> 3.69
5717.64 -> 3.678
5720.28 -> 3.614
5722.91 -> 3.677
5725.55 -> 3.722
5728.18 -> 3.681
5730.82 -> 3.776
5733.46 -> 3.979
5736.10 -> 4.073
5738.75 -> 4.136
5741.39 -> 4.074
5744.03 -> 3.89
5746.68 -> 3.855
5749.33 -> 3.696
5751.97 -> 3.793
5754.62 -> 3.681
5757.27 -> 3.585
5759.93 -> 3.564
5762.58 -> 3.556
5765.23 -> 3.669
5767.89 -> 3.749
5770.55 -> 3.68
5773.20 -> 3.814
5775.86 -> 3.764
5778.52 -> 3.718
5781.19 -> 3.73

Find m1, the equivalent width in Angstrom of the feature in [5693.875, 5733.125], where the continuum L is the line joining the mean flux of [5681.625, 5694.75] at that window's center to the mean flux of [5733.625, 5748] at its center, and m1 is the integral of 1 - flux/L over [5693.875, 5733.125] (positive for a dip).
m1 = 3.6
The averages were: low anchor 3.84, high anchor 4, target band 3.56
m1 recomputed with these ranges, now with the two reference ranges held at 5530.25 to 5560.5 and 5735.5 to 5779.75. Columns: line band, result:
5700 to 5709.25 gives 1.1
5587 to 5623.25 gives 0.7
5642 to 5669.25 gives 1.2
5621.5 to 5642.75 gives 0.9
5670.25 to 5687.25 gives 0.2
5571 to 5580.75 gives -0.3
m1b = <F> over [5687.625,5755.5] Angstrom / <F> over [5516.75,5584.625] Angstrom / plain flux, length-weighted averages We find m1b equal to 1.03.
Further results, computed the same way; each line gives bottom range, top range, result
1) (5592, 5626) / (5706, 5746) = 1.05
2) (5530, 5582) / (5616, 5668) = 0.98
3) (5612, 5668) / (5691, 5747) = 1.04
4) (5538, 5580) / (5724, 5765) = 1.05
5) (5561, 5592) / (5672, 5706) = 1.02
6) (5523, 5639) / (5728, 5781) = 1.07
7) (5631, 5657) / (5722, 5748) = 1.09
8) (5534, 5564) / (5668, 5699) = 1.04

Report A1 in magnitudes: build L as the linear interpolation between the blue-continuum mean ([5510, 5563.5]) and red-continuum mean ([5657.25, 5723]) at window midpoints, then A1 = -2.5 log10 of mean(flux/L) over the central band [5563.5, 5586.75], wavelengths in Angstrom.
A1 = -0.024 mag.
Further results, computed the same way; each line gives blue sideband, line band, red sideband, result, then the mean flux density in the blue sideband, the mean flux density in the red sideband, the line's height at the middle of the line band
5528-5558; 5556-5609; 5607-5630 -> 0.01 mag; 3.55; 3.58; 3.57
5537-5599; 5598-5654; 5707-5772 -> 0.01 mag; 3.56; 3.71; 3.61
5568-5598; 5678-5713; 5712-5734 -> 0.03 mag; 3.56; 3.7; 3.67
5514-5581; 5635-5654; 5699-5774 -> 0.00 mag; 3.6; 3.68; 3.64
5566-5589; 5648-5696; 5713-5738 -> 0.03 mag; 3.66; 3.77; 3.73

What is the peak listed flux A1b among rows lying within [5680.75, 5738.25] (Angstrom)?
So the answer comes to 4.073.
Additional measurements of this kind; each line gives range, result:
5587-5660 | 3.947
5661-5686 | 3.674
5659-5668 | 3.616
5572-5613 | 3.908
